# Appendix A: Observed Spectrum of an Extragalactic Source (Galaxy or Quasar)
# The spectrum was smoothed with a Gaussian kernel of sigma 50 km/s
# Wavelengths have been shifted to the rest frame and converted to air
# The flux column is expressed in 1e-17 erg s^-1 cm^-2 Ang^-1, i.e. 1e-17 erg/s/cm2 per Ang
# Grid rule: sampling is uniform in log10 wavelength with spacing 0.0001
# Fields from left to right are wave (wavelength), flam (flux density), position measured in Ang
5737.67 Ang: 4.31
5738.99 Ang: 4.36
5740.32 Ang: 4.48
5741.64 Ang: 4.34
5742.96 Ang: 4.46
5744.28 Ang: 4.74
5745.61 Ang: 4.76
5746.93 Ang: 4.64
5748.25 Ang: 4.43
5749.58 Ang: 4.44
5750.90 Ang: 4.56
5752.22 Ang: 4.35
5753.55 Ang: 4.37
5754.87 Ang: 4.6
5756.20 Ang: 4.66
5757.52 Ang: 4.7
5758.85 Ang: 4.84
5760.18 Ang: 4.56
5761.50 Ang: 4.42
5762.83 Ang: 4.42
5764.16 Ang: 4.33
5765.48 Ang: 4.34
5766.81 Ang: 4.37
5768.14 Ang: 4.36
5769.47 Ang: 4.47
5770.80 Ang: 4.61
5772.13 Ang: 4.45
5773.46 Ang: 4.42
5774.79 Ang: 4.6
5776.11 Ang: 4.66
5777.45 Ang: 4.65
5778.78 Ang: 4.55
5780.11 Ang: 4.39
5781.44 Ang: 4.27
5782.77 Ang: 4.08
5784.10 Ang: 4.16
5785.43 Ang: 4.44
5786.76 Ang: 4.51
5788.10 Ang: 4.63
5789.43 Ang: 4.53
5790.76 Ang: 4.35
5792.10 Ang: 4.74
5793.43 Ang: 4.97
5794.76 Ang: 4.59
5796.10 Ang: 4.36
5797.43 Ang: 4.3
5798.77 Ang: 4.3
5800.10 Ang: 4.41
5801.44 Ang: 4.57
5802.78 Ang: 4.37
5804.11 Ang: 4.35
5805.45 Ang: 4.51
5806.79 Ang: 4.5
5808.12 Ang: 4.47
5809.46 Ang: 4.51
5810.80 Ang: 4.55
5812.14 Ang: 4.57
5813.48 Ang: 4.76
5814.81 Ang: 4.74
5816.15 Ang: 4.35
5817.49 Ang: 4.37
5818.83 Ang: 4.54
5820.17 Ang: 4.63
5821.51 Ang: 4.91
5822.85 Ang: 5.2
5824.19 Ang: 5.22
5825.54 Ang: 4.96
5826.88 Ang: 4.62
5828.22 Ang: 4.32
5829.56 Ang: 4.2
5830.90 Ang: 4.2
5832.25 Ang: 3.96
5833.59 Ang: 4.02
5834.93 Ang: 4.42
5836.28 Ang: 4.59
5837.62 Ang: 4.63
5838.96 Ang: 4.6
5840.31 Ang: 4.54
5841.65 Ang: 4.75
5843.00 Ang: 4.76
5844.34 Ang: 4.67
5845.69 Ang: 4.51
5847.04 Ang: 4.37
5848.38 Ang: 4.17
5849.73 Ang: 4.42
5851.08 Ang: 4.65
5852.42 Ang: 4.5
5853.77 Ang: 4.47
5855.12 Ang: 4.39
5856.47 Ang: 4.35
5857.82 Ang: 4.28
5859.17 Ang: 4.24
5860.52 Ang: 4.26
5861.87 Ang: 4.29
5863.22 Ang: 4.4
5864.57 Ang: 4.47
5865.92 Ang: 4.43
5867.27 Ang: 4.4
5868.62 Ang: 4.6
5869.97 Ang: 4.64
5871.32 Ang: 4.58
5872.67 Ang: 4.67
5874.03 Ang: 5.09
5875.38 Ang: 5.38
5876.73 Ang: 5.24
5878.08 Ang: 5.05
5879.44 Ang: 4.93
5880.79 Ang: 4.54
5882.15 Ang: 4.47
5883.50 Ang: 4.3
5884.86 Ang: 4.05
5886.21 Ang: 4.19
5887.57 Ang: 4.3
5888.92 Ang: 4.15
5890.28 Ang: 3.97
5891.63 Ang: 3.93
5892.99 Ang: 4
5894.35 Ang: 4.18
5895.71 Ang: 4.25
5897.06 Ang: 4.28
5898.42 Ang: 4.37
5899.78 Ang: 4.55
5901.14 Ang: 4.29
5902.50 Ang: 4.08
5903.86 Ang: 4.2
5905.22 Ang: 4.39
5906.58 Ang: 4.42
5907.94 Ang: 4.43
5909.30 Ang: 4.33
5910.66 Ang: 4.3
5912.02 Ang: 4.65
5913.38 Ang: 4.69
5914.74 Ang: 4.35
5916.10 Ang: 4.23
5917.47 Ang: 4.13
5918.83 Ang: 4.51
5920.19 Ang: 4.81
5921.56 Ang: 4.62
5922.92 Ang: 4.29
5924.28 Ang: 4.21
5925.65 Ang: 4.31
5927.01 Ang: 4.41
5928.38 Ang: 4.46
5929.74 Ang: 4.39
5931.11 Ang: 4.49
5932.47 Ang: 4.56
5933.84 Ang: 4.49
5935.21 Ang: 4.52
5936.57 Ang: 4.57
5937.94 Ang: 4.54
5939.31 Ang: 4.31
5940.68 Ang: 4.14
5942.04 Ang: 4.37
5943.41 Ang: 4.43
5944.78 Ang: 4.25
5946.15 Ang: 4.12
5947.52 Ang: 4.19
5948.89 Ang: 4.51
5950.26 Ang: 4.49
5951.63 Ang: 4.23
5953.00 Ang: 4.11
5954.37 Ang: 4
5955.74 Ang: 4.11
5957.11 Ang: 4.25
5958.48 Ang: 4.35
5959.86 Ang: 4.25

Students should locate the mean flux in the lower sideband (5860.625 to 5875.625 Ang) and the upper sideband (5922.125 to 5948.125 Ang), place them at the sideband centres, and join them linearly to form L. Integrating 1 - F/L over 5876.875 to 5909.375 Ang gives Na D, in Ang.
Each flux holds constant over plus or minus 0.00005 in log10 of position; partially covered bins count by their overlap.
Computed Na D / 1.30 Ang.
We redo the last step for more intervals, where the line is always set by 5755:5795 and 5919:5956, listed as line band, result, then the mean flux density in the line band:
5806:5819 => -0.2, 4.54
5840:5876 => -0.7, 4.53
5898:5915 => 0.0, 4.39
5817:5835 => -0.3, 4.55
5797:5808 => 0.2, 4.42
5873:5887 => -1.0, 4.72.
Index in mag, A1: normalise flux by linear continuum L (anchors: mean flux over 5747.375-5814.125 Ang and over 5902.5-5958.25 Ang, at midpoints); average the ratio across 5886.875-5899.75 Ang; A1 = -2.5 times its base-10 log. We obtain 0.06 mag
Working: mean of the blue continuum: 4.49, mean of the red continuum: 4.37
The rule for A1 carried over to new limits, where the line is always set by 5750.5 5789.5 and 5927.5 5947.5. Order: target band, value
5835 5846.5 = -0.042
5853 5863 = 0.026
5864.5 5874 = -0.038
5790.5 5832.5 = -0.023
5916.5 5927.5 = -0.001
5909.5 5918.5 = 0.003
